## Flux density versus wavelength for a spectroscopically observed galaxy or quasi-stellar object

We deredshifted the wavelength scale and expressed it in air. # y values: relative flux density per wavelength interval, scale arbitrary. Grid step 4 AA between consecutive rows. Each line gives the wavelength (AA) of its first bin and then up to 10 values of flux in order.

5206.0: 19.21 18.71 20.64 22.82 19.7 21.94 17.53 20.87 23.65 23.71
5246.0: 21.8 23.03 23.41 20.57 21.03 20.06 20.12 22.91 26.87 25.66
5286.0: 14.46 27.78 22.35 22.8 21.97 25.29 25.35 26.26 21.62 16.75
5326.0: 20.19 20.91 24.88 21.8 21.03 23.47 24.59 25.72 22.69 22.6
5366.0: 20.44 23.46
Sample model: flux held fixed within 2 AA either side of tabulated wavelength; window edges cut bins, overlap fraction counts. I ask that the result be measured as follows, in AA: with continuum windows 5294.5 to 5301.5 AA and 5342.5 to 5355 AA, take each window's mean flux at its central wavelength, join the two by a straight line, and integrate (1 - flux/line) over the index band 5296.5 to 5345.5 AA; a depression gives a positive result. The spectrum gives 1.6 AA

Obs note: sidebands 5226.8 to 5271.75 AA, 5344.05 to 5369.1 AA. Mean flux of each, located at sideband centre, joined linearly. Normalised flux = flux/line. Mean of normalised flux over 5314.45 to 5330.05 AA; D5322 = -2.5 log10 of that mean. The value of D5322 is 0.12 mag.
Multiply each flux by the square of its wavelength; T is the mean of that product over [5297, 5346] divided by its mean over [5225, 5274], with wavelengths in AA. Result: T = 1.07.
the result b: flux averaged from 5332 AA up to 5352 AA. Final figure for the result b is 23.2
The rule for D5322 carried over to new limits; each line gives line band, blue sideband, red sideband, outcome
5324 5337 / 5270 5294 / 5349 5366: 0.07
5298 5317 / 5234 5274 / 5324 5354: -0.09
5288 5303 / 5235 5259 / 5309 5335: -0.07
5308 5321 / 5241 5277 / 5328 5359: -0.05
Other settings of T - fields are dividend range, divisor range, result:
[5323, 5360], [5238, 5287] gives 1.05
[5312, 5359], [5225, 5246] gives 1.08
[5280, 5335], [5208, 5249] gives 1.10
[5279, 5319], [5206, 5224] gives 1.19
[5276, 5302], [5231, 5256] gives 1.05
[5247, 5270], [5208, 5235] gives 1.07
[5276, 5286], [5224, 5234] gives 1.22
